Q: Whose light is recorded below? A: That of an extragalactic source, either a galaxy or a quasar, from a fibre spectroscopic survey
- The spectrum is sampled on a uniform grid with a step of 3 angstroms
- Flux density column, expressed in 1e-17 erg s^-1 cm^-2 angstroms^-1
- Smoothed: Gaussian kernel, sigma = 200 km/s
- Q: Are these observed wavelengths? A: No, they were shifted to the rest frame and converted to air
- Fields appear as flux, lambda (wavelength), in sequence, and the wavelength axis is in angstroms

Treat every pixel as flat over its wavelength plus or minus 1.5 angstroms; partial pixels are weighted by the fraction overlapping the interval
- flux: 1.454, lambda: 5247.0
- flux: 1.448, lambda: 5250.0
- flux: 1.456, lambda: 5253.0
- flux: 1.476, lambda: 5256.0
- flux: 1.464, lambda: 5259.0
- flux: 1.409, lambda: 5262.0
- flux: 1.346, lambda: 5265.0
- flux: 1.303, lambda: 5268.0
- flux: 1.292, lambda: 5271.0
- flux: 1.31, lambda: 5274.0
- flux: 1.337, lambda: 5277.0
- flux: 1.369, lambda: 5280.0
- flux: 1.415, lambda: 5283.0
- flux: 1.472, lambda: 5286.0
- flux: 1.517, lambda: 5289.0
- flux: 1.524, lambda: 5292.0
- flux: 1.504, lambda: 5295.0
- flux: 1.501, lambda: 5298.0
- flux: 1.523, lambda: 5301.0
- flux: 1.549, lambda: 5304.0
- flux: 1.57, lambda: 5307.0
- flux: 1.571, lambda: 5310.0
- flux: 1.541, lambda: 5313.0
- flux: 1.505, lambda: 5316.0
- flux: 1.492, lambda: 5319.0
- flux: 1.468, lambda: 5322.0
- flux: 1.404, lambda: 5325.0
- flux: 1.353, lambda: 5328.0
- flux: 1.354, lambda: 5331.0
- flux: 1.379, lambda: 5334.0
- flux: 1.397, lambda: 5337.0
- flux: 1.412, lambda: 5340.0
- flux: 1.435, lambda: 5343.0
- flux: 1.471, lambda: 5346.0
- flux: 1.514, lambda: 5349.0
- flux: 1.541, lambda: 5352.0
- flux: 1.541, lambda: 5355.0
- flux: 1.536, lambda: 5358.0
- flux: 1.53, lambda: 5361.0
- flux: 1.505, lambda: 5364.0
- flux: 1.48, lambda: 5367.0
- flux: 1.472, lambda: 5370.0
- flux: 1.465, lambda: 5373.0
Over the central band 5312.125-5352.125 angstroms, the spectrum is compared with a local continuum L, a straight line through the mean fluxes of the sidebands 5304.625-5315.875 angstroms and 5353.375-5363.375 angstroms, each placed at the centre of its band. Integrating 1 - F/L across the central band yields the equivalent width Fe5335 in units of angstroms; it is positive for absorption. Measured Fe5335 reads 2.6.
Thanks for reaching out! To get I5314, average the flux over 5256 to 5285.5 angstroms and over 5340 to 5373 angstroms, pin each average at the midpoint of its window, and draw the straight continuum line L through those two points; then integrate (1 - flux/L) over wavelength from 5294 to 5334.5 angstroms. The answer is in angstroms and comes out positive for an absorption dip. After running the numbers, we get -1.4 angstroms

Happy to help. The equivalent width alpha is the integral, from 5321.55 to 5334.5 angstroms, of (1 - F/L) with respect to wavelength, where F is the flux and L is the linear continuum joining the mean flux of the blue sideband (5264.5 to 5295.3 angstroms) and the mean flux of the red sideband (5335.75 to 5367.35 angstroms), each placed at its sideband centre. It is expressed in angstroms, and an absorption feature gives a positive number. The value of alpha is 0.6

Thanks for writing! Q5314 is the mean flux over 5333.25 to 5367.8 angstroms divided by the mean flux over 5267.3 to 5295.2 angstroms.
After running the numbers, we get 1.06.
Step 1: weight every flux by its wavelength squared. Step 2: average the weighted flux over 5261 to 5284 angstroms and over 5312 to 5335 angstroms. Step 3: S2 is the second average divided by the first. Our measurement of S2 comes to 1.09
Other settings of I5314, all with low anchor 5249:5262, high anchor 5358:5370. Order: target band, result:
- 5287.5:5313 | -0.99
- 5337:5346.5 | 0.42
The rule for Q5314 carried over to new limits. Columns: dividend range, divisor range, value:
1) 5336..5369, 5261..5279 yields 1.12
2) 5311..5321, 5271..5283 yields 1.13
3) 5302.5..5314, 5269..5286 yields 1.15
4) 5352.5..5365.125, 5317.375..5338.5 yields 1.09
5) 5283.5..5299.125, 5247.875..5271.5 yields 1.07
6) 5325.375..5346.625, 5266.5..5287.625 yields 1.03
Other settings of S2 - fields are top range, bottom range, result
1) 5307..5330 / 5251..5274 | 1.09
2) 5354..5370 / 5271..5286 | 1.15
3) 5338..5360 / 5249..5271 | 1.10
